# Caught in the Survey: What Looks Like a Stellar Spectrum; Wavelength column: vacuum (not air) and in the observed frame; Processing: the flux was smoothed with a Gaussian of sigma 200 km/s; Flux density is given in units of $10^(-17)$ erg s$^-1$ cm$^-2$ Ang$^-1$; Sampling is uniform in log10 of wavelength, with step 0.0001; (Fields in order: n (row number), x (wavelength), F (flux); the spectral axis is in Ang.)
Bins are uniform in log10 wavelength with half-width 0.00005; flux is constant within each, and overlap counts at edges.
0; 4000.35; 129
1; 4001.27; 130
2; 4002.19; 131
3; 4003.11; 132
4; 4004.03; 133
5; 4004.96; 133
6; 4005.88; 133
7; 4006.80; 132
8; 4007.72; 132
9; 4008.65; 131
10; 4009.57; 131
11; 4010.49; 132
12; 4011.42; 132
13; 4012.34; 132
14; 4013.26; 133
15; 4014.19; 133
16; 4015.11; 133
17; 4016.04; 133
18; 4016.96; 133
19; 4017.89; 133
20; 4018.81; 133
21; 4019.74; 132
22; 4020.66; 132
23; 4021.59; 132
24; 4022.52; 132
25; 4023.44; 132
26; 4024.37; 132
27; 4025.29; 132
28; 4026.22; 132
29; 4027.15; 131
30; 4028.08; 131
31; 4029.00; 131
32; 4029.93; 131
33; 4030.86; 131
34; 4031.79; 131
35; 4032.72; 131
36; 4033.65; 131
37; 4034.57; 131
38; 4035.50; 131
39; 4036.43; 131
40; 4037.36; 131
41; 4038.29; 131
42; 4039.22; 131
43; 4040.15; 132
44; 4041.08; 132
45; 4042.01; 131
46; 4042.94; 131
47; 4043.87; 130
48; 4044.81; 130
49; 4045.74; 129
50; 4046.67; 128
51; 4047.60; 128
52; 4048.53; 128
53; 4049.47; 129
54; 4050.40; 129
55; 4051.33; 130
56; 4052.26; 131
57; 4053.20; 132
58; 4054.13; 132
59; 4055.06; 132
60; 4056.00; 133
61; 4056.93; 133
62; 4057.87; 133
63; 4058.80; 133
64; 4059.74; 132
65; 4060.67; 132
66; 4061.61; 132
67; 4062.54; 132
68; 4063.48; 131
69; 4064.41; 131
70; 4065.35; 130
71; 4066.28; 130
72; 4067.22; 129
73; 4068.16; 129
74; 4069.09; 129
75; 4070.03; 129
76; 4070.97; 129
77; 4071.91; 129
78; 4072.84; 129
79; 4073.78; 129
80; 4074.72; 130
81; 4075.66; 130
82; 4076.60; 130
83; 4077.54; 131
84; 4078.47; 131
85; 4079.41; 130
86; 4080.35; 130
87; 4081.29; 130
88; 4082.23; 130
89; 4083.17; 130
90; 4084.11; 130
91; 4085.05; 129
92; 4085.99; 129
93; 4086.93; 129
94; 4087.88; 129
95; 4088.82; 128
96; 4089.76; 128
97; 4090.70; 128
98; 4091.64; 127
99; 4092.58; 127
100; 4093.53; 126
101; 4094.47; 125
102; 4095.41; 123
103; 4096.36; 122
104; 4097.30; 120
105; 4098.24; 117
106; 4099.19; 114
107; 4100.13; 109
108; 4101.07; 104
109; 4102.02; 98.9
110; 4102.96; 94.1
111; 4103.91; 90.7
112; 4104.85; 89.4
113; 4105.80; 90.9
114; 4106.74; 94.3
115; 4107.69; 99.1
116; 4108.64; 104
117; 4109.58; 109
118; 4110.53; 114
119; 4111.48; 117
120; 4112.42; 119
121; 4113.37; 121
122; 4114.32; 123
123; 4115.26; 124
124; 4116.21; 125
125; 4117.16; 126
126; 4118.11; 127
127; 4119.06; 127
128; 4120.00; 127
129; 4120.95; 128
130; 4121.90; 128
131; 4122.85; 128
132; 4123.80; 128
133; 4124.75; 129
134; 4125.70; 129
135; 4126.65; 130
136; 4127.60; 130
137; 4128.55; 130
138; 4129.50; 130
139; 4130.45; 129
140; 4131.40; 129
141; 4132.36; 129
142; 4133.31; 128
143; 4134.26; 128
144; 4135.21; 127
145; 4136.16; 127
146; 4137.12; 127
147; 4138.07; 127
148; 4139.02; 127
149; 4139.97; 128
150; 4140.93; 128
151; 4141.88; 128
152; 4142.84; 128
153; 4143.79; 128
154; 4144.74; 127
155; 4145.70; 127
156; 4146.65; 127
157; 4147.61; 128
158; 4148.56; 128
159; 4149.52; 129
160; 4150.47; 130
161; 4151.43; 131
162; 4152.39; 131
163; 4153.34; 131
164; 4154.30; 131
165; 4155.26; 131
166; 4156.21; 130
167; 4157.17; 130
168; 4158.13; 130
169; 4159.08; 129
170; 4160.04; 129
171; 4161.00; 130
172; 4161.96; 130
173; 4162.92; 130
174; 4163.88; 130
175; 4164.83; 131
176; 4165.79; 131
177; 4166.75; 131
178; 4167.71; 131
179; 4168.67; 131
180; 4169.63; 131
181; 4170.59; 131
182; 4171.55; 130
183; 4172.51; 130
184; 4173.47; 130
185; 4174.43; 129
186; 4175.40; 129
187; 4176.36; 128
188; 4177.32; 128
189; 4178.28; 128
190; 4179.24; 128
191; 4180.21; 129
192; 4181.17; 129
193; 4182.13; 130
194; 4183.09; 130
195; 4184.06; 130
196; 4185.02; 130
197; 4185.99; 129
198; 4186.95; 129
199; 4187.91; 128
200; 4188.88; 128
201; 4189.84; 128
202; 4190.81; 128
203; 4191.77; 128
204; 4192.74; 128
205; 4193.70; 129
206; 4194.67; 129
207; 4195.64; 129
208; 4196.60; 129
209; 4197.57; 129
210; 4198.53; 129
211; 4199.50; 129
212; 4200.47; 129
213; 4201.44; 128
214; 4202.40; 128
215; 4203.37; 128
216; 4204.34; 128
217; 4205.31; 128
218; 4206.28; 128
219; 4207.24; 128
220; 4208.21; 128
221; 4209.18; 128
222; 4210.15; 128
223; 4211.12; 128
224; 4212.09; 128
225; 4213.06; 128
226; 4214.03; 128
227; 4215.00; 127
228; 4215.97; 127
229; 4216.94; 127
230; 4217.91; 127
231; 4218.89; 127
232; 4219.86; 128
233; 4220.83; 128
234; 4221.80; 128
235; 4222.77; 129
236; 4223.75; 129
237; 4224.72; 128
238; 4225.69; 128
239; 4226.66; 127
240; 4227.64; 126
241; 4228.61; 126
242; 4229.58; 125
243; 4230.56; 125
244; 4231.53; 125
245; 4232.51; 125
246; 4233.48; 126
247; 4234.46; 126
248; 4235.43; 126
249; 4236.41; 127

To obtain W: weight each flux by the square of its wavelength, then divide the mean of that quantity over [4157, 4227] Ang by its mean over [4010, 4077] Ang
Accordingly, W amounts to 1.06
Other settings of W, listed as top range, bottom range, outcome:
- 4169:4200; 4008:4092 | 1.05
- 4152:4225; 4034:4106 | 1.08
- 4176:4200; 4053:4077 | 1.05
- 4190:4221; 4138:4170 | 1.01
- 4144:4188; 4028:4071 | 1.05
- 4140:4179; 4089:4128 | 1.13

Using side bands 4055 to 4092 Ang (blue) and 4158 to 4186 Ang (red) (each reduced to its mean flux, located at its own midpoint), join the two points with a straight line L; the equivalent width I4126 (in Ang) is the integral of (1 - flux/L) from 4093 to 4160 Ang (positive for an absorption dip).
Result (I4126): 3.9 Ang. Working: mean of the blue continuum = 130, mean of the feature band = 122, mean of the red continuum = 130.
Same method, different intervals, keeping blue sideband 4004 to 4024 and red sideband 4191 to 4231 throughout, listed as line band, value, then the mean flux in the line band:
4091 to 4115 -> 3.49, 111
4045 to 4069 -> 0.12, 131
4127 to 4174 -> -0.02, 129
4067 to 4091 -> 0.27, 129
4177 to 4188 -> -0.05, 129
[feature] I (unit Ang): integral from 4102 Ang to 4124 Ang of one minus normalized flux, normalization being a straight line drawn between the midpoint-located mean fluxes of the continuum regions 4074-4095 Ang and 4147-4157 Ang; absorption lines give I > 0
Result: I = 2.6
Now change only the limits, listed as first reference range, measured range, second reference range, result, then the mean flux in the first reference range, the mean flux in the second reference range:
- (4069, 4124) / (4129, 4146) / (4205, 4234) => -0.65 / 121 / 127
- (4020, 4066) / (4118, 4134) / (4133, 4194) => 0.14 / 131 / 129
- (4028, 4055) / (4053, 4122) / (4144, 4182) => 3.65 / 131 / 130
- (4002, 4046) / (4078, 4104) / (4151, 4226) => 1.67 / 132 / 129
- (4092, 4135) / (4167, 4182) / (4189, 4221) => -0.54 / 119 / 128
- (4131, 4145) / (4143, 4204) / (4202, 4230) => -0.75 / 128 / 128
